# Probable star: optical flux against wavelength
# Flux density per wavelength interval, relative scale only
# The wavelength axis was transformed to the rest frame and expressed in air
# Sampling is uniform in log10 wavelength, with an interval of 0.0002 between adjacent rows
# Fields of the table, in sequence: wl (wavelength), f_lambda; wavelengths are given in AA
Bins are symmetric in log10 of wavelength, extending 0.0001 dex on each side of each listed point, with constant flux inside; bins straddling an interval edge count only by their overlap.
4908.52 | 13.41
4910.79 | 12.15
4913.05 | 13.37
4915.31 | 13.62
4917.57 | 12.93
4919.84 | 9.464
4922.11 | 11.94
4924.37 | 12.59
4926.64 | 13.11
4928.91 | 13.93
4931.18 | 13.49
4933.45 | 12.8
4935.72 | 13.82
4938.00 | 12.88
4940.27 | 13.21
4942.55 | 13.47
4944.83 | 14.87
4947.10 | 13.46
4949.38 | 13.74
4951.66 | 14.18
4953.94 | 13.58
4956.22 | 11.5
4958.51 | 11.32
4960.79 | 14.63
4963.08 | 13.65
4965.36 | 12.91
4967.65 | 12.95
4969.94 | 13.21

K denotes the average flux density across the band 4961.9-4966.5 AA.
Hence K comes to 13.3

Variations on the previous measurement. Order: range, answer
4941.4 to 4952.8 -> 13.9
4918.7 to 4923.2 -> 10.7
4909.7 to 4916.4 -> 13.1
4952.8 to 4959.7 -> 12.2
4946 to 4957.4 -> 13.3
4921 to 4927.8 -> 12.6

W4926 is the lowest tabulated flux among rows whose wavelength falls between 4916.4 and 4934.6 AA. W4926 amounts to 9.464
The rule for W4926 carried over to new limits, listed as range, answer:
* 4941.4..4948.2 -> 13.46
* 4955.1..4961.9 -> 11.32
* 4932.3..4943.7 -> 12.8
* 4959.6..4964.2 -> 13.65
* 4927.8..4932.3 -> 13.49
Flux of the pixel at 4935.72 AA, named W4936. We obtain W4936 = 13.82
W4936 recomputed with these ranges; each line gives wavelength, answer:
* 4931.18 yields 13.49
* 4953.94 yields 13.58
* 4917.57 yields 12.93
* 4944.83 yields 14.87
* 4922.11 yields 11.94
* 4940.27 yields 13.21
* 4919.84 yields 9.464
